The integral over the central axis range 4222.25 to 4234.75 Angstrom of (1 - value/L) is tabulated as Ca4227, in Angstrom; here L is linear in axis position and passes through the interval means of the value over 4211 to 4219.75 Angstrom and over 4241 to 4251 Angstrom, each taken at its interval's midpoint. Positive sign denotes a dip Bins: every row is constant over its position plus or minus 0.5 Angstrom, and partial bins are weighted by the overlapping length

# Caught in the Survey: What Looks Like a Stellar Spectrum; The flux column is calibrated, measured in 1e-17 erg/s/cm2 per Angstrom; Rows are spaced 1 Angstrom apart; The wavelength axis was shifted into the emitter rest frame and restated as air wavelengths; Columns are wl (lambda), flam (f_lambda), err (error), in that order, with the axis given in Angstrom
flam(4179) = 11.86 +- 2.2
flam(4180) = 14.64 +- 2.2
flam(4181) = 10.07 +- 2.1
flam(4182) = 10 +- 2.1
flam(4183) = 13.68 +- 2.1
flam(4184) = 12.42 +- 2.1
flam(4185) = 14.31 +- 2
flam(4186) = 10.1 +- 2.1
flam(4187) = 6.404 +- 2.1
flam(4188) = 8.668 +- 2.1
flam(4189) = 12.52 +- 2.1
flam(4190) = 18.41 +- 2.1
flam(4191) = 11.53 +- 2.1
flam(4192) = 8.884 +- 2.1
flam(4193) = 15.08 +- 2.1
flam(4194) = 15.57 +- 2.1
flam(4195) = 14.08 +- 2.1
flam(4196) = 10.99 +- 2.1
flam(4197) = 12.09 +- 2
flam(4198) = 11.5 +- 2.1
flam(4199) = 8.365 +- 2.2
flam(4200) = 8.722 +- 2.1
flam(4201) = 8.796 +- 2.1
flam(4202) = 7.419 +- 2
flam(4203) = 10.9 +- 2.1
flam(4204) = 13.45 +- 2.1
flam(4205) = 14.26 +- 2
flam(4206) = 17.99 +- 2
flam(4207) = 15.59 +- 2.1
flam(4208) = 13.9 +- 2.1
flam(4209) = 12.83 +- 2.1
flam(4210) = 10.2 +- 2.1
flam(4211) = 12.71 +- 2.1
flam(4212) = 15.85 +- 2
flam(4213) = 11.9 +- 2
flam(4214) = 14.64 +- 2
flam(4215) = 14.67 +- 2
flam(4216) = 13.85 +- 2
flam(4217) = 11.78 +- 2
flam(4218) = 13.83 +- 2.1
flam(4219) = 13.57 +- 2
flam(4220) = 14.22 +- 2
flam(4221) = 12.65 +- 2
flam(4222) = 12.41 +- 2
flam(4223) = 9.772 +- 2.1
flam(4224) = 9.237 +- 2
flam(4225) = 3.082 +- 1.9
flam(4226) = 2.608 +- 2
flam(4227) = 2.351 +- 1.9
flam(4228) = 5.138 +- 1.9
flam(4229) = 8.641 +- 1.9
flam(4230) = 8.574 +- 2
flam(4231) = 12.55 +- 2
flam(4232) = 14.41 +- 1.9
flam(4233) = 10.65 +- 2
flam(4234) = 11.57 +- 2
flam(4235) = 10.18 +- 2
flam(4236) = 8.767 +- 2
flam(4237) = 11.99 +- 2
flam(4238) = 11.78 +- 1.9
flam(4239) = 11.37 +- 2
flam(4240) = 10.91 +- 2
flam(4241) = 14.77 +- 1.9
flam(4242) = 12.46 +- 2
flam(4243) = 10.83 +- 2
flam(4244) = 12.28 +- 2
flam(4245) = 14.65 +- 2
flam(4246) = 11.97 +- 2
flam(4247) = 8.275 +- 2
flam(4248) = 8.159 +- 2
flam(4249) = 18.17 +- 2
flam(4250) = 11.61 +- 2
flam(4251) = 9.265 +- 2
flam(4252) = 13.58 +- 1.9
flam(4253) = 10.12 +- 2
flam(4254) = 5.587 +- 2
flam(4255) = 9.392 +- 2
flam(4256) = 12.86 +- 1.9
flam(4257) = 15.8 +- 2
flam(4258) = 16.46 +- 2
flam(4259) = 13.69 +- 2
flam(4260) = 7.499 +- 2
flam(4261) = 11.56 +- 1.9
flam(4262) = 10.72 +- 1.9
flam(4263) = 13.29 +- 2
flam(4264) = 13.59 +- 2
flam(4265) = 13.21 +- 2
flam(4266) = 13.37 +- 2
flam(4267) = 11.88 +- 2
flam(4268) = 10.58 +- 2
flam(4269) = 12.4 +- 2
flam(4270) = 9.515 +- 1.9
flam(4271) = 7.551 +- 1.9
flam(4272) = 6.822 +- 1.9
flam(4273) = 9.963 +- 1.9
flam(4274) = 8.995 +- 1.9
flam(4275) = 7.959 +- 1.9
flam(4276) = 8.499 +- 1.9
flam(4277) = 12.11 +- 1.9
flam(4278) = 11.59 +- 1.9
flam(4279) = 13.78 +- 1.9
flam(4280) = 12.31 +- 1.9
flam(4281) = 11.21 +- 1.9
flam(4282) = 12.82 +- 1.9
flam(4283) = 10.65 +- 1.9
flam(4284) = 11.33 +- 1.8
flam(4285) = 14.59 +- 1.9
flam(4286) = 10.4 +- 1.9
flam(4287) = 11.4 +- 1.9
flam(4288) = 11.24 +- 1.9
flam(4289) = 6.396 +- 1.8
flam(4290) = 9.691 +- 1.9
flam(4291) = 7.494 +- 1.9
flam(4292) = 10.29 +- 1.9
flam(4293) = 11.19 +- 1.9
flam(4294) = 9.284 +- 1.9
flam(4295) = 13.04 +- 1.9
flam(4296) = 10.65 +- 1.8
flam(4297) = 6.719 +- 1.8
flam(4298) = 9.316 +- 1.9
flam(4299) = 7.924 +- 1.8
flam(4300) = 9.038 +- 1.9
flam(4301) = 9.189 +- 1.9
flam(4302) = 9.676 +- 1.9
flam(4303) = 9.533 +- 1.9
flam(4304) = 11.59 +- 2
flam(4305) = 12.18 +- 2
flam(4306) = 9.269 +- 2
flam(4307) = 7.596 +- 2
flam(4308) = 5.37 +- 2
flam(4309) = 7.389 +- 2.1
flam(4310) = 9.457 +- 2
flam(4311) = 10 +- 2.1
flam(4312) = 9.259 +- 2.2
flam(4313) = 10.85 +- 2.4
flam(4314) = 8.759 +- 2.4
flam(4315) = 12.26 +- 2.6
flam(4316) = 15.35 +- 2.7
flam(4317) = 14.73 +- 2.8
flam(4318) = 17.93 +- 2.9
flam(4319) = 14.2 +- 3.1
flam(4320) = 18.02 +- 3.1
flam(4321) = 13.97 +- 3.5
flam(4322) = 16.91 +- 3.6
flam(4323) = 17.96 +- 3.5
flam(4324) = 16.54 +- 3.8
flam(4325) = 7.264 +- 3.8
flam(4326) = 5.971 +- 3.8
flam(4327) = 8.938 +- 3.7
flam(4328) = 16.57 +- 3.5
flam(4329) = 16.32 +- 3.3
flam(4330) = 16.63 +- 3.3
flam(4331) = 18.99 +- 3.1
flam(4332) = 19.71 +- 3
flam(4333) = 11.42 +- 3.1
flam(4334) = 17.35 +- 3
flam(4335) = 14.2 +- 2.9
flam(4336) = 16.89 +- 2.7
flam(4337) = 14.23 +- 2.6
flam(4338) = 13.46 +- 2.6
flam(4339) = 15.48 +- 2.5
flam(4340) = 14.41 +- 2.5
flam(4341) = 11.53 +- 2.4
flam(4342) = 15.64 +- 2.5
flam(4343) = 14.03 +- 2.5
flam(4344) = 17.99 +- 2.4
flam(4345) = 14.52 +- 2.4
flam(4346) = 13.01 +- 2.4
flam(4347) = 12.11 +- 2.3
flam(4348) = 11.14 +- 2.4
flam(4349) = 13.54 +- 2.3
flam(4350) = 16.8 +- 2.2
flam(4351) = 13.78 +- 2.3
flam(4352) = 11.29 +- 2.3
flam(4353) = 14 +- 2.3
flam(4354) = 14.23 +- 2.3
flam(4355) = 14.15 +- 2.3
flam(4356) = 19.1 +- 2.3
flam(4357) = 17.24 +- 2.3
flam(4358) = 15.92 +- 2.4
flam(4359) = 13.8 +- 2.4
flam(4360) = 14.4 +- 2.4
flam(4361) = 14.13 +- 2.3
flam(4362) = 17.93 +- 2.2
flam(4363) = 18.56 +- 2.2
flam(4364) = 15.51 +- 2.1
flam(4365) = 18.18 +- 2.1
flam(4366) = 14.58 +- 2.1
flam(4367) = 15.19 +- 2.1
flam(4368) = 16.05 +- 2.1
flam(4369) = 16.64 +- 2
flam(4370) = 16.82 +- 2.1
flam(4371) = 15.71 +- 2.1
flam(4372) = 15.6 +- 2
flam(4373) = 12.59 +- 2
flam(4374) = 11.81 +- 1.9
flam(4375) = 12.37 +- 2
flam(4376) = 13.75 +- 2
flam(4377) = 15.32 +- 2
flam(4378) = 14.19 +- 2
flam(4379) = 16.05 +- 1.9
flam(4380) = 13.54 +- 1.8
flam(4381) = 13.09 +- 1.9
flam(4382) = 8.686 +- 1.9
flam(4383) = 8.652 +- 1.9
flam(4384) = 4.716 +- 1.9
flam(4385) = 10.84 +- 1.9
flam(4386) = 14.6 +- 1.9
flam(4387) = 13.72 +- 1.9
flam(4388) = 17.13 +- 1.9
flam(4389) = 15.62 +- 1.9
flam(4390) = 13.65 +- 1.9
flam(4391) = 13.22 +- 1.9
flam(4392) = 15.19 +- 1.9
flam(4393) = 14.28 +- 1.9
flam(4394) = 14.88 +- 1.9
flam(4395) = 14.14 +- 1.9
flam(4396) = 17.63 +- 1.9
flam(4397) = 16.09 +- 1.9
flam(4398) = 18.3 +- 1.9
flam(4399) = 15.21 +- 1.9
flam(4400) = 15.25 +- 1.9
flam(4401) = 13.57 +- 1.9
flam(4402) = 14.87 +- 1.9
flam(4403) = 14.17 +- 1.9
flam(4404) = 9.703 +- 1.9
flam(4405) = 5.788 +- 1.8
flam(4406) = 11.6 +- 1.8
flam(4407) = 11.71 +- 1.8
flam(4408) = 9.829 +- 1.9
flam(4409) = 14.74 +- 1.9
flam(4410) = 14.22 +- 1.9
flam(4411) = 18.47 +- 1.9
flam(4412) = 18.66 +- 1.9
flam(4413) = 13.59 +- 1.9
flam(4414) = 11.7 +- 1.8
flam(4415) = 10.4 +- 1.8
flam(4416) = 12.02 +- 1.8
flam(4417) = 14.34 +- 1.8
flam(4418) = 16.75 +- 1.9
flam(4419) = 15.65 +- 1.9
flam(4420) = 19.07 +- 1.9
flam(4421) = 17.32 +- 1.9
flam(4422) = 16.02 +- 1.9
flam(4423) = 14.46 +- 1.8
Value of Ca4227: 4.45 Angstrom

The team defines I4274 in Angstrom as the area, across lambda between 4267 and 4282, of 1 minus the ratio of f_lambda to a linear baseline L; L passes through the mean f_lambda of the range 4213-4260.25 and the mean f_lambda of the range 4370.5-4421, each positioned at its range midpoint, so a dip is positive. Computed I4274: 1.8 Angstrom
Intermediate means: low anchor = 11.1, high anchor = 13.8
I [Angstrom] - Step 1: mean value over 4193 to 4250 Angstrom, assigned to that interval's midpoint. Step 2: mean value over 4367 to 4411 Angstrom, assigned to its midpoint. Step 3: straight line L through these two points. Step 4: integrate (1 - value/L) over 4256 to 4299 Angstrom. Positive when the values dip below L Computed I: 4.49 Angstrom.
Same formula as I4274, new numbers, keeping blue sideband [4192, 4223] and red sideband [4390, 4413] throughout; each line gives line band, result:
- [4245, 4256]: 1.8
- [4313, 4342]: -1.9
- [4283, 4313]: 8.2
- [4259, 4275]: 2.9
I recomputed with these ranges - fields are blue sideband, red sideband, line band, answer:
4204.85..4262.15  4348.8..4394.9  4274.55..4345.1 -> 5.6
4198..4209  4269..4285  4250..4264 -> -0.9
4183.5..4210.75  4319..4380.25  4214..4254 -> 5.6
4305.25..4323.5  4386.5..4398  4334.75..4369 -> -3.3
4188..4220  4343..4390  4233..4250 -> 1.8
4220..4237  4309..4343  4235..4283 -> -3.7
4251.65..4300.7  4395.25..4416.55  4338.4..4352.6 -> -1.8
